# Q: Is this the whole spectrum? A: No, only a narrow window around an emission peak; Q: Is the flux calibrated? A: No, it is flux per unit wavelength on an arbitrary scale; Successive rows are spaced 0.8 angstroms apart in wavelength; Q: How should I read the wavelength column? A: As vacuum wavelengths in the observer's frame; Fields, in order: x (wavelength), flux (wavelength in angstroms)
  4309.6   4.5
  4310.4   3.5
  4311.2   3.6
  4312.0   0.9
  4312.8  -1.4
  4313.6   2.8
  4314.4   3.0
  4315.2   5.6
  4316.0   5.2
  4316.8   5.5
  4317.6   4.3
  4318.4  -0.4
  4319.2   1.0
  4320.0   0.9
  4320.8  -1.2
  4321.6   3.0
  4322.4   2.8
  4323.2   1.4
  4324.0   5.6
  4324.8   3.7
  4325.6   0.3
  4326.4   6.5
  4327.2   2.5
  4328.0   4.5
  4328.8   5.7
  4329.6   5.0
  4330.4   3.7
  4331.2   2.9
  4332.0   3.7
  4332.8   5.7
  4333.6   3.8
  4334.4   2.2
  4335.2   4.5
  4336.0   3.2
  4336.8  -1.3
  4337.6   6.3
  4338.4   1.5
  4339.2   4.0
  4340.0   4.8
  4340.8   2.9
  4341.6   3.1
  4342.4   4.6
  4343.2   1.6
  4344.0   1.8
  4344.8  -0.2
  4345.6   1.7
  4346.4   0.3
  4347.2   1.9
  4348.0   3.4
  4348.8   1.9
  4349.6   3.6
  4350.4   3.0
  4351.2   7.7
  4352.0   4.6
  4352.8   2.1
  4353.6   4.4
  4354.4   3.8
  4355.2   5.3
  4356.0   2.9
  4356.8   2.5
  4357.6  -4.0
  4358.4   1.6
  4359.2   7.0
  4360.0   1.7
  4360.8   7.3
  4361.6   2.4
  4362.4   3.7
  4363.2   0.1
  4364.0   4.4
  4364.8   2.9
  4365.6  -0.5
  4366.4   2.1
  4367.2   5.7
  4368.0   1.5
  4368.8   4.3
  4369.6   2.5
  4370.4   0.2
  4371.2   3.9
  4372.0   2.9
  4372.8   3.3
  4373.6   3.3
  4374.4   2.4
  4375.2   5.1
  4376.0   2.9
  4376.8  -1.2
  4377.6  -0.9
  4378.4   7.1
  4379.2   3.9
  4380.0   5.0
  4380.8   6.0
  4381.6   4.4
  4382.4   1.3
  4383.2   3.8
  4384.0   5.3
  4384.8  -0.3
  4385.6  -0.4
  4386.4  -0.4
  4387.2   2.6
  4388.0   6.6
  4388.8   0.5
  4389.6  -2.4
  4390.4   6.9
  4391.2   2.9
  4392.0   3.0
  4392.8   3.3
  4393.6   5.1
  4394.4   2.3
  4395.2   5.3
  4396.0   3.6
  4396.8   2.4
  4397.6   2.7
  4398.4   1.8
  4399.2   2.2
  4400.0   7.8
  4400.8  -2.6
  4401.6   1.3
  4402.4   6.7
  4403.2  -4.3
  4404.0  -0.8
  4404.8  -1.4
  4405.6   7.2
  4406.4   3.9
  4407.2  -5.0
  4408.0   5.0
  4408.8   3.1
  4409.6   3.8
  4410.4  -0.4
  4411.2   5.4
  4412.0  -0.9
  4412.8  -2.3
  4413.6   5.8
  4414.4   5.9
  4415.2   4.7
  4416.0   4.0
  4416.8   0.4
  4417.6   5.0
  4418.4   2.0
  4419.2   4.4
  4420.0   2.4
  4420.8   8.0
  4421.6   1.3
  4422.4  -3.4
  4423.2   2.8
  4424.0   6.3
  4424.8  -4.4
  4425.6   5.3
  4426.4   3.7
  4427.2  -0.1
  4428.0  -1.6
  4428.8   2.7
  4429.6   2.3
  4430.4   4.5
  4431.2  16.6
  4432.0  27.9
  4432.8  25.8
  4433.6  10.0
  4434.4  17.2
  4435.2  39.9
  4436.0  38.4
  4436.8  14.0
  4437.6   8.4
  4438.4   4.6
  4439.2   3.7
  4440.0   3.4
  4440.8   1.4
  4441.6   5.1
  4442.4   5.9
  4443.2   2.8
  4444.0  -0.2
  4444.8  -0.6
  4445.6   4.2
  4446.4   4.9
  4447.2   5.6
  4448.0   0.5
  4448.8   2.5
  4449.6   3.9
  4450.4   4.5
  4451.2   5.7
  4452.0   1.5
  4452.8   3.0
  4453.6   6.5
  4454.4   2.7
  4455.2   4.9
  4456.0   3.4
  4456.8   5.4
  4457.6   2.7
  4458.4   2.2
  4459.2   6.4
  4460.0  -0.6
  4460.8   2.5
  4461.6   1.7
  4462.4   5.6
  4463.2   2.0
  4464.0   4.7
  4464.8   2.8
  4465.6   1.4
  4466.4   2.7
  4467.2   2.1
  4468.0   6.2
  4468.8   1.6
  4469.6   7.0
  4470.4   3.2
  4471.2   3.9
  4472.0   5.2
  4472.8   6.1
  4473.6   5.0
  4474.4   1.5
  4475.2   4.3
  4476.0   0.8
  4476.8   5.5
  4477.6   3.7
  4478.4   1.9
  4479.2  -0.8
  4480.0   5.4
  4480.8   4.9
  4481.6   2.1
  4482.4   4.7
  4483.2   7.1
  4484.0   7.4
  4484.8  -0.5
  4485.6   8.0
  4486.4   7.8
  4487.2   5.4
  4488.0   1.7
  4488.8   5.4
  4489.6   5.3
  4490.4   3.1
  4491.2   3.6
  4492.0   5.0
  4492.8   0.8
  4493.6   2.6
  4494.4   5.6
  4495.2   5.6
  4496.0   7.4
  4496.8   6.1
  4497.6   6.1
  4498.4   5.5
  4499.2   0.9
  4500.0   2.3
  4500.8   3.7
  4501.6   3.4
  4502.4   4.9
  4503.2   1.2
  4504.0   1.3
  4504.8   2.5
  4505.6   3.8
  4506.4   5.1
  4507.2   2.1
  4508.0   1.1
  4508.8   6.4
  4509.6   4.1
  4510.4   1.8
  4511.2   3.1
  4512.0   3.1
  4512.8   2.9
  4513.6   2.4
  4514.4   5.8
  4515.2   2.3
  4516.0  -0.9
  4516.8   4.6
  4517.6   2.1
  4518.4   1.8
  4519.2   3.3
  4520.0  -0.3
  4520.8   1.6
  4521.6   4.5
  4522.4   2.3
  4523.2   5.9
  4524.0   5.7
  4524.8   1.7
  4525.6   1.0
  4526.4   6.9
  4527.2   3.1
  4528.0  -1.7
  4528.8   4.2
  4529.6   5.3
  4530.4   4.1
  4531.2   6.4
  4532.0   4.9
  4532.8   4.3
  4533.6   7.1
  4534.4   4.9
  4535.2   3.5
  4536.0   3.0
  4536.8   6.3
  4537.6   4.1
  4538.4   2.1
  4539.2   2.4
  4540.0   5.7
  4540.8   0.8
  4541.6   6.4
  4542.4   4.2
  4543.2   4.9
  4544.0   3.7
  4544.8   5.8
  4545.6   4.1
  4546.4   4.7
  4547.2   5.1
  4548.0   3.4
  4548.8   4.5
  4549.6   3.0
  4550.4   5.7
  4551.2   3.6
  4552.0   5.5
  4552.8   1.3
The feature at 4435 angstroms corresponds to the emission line [O II]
